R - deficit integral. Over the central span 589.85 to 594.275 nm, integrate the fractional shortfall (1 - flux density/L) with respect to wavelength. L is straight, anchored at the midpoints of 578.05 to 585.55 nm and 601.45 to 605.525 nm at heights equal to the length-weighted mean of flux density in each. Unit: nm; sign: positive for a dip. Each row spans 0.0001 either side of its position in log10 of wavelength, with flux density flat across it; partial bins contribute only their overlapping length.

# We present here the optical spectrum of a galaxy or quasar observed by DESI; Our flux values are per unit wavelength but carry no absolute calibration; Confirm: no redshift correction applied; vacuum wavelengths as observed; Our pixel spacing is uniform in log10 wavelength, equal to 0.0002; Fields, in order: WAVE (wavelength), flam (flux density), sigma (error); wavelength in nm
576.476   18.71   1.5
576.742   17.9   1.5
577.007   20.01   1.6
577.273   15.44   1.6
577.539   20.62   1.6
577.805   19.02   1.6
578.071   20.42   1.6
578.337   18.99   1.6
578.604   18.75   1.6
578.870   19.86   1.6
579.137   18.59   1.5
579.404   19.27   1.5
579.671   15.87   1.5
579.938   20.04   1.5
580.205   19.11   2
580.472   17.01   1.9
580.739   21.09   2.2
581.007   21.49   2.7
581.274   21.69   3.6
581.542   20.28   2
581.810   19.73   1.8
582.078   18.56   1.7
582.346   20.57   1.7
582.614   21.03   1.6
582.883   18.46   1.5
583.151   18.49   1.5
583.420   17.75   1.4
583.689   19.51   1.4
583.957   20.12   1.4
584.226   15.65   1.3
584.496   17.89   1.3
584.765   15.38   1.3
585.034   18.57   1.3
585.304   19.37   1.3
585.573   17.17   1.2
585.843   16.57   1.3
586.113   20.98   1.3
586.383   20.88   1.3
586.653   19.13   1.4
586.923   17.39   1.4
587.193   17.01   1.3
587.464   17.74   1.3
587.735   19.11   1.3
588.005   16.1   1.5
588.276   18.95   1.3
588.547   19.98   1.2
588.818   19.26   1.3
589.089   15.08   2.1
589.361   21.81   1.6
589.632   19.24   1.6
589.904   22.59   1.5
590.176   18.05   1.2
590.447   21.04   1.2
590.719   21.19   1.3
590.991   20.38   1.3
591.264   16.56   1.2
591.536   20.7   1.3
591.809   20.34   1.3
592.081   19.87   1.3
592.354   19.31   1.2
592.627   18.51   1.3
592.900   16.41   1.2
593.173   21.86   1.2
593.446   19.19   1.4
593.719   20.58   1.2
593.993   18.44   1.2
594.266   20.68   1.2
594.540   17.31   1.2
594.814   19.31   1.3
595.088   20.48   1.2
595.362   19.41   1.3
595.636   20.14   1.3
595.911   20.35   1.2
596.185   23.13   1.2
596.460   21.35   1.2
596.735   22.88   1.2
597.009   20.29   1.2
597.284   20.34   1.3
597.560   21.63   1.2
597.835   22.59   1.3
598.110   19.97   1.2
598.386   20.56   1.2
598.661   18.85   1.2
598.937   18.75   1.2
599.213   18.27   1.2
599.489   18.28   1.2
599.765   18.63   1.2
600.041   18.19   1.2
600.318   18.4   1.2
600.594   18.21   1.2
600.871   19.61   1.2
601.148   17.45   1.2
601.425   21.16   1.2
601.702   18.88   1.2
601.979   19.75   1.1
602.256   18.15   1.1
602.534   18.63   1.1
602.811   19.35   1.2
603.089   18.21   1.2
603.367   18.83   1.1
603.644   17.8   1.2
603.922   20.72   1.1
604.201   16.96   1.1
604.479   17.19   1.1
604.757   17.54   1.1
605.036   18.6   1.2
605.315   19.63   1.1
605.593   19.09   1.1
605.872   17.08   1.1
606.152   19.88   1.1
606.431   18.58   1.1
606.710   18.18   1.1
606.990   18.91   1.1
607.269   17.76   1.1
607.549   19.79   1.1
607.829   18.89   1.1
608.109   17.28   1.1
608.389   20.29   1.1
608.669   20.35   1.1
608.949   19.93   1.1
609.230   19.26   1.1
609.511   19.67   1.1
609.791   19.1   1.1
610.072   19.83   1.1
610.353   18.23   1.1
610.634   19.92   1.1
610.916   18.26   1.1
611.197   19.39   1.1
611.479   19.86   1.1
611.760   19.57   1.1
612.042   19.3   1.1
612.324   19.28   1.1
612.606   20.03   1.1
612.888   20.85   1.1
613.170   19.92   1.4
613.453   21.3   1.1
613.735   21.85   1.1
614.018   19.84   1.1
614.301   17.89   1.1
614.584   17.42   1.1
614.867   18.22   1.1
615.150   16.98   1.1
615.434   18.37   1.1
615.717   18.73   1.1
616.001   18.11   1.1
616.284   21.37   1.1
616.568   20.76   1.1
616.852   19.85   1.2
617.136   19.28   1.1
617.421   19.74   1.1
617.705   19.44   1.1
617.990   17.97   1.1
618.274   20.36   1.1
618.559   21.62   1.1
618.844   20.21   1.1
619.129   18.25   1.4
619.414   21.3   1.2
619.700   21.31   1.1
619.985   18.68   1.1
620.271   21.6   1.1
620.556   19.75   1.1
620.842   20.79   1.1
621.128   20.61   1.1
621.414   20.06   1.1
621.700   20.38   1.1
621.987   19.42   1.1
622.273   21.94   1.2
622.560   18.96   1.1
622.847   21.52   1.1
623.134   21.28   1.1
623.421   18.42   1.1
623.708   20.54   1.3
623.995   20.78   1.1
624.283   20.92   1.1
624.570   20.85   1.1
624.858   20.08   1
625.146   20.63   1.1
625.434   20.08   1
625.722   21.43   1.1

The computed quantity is -0.192 nm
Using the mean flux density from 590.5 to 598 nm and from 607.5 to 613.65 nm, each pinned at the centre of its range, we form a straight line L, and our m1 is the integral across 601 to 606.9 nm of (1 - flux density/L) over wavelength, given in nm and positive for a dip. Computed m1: 0.34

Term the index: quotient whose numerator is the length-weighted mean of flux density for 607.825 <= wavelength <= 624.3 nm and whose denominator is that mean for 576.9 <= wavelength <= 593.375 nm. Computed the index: 1.04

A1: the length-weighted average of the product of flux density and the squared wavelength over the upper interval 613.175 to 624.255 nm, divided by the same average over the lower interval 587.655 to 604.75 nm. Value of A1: 1.1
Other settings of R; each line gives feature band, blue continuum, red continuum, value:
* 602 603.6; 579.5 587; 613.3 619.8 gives 0.05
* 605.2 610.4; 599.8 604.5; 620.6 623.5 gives 0.03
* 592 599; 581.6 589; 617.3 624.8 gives -0.39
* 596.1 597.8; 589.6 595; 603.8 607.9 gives -0.21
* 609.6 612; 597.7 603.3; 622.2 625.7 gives 0.05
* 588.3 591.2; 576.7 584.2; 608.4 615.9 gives -0.07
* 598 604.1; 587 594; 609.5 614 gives 0.18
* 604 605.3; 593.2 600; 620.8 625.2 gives 0.15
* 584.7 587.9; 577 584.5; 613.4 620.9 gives 0.15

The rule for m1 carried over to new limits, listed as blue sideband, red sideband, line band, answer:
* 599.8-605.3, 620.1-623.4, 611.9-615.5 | 0.06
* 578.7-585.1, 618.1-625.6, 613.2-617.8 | 0.19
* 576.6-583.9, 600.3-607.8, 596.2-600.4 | -0.27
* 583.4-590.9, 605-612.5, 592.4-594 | -0.03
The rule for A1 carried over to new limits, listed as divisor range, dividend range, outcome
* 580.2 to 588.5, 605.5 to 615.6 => 1.11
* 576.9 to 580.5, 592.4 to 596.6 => 1.11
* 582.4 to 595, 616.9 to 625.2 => 1.19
